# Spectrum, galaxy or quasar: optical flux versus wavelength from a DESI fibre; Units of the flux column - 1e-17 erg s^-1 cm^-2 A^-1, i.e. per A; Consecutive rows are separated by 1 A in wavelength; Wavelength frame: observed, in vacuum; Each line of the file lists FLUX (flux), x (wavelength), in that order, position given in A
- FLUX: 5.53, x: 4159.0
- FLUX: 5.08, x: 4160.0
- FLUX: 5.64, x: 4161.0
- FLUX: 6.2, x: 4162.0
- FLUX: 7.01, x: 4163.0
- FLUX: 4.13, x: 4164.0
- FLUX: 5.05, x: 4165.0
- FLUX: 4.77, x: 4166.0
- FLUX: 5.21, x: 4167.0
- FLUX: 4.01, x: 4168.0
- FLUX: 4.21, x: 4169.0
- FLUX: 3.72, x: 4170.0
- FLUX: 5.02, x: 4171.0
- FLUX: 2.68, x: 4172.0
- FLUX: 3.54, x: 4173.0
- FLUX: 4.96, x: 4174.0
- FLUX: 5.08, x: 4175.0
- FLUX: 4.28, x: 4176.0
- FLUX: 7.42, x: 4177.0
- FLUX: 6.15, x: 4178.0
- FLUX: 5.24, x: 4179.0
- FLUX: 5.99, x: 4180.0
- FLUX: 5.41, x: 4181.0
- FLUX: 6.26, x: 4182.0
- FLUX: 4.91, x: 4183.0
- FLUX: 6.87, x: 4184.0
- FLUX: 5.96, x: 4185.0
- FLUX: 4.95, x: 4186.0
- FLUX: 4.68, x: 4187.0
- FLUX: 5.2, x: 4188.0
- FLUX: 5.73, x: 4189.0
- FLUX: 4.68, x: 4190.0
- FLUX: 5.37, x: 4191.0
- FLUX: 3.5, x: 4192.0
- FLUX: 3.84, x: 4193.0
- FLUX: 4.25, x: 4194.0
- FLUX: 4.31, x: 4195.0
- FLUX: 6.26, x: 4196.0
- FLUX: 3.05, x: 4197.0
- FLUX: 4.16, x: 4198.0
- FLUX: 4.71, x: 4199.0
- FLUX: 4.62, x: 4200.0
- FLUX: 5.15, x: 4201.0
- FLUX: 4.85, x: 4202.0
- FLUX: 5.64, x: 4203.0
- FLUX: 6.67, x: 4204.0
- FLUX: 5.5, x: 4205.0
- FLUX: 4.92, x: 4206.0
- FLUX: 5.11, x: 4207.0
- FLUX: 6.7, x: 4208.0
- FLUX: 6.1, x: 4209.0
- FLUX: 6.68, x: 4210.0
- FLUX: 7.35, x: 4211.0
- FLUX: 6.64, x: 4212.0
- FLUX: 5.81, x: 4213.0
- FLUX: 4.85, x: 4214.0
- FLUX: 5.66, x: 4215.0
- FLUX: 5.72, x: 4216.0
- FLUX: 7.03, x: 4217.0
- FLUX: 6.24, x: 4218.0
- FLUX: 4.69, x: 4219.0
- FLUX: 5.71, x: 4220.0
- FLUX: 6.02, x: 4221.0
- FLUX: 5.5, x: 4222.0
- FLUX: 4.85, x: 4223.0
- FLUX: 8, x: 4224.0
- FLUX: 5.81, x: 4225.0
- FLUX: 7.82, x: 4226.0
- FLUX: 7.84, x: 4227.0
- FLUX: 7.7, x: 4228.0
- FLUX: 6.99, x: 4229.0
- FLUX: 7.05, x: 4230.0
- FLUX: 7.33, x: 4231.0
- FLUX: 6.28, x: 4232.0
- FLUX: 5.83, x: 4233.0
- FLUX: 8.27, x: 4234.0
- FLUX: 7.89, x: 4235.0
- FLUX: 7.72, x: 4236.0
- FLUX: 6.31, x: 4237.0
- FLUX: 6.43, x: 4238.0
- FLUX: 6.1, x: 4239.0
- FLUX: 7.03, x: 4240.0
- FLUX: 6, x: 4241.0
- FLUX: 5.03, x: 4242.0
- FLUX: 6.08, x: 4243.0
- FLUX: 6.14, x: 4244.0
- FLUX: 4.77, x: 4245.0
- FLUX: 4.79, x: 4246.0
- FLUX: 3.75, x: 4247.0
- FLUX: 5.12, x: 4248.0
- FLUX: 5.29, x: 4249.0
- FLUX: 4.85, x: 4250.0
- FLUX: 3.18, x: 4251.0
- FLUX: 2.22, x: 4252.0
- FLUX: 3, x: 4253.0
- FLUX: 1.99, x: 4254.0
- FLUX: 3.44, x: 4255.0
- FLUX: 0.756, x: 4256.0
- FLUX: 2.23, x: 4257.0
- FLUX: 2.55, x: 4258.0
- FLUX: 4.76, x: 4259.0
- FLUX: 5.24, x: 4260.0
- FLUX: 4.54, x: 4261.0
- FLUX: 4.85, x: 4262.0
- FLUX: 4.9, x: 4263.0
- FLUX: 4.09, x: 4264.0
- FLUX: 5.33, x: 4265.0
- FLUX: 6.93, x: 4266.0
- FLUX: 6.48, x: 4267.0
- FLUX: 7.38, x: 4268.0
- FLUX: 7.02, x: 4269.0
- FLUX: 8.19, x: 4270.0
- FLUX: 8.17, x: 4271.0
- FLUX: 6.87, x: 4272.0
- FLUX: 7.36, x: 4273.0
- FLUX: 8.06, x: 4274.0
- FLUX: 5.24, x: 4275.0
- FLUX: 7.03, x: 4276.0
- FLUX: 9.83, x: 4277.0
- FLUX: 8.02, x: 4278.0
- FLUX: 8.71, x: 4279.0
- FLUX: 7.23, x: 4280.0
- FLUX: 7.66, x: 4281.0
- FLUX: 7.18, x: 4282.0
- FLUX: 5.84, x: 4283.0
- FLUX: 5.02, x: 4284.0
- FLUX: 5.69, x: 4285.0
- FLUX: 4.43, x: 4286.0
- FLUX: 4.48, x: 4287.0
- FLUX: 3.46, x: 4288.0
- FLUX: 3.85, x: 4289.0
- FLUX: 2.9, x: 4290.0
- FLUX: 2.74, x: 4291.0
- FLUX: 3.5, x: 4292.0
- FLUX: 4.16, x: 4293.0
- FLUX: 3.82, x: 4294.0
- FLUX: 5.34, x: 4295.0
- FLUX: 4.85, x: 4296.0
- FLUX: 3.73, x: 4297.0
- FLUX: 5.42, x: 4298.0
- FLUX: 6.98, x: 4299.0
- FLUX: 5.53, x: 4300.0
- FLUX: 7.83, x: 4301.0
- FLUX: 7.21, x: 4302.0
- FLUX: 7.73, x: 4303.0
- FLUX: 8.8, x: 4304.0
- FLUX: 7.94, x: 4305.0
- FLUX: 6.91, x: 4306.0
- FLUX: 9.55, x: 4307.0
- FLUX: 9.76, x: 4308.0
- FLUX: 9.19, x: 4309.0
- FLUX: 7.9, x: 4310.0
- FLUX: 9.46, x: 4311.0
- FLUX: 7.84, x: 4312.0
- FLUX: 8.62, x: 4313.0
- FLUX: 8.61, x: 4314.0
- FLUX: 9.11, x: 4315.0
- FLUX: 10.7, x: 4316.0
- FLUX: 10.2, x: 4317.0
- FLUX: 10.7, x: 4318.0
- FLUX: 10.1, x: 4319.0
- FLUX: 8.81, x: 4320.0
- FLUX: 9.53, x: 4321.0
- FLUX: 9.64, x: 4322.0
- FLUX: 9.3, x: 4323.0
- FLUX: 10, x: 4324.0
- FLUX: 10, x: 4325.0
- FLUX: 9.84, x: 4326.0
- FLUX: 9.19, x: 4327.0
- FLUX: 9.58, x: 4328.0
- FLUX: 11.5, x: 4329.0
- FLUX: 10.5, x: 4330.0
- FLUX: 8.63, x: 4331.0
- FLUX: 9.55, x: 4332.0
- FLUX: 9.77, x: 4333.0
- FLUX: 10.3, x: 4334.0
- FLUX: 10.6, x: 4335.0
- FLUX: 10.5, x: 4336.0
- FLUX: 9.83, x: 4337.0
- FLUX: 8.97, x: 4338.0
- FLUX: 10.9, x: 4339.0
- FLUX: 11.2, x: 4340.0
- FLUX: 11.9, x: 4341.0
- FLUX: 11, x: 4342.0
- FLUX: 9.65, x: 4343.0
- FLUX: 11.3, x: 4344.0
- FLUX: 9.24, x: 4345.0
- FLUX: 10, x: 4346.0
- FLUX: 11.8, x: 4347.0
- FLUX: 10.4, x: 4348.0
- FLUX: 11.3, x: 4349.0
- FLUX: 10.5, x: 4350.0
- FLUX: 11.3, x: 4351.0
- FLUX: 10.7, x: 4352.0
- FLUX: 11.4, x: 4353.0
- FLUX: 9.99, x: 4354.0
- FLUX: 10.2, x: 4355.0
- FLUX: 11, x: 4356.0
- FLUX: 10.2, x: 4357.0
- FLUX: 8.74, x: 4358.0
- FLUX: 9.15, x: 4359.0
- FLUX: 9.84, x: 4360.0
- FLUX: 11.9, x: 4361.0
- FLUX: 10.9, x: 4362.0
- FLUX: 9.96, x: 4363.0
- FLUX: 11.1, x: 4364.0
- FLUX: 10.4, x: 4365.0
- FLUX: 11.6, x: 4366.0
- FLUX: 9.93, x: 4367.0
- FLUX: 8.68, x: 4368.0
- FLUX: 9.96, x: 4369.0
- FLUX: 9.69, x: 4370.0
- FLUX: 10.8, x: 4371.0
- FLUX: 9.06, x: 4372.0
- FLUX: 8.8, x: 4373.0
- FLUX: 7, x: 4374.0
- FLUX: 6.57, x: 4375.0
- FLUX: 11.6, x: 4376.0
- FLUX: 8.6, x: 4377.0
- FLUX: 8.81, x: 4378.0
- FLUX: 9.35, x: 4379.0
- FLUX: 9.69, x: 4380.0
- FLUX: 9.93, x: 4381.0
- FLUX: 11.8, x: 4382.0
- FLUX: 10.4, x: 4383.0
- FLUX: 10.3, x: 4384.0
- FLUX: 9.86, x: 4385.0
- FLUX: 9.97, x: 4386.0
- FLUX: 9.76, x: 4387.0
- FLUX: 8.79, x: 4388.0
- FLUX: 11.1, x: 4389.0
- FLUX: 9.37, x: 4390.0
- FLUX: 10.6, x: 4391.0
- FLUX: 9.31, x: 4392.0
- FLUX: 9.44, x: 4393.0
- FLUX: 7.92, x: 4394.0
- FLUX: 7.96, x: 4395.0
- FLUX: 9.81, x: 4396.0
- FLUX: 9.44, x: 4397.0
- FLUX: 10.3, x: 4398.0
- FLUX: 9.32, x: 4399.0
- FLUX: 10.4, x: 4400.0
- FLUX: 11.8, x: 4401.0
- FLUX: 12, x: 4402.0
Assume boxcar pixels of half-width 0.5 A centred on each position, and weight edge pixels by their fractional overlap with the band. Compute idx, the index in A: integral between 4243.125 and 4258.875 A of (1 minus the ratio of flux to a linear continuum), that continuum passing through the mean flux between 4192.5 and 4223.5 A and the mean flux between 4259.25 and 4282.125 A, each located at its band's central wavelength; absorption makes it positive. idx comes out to 6.5 A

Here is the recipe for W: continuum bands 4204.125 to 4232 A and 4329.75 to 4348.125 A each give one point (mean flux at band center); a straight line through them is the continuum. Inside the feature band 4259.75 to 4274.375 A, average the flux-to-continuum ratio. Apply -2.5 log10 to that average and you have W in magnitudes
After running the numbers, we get 0.24 mag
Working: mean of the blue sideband 6.29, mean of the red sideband 10.3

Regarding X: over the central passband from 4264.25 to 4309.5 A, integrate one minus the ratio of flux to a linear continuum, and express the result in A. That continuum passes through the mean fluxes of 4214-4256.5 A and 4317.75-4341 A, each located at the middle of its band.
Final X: 8.9 A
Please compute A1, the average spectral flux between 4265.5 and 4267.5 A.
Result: 6.71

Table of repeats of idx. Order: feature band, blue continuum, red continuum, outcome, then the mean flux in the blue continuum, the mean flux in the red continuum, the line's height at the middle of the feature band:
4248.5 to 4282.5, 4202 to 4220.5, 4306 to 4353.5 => 9.8 A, 5.92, 9.98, 7.77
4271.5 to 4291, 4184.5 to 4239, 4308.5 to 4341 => 4.8 A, 5.85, 9.74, 8.24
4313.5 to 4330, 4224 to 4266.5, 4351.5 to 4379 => -3.2 A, 5.37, 9.86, 8.23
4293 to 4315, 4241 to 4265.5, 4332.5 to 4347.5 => 1.8 A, 4.16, 10.5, 7.85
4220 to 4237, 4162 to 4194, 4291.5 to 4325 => -2.0 A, 5.03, 7.87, 6.13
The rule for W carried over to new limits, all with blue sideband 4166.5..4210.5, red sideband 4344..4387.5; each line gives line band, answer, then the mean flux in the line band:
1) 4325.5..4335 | -0.10 mag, 9.91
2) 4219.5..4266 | 0.20 mag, 5.39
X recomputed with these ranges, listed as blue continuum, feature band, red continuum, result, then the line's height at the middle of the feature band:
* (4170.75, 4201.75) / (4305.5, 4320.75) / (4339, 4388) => -0.86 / 8.67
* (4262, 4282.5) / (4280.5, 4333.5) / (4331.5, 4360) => 7.24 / 8.62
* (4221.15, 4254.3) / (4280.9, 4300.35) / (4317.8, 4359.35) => 8.04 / 8.15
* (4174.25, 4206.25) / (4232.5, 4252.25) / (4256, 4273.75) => -0.81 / 5.47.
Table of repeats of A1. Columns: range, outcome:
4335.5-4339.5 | 10.1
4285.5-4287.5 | 4.46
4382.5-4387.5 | 10.1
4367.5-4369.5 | 9.32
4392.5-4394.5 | 8.68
